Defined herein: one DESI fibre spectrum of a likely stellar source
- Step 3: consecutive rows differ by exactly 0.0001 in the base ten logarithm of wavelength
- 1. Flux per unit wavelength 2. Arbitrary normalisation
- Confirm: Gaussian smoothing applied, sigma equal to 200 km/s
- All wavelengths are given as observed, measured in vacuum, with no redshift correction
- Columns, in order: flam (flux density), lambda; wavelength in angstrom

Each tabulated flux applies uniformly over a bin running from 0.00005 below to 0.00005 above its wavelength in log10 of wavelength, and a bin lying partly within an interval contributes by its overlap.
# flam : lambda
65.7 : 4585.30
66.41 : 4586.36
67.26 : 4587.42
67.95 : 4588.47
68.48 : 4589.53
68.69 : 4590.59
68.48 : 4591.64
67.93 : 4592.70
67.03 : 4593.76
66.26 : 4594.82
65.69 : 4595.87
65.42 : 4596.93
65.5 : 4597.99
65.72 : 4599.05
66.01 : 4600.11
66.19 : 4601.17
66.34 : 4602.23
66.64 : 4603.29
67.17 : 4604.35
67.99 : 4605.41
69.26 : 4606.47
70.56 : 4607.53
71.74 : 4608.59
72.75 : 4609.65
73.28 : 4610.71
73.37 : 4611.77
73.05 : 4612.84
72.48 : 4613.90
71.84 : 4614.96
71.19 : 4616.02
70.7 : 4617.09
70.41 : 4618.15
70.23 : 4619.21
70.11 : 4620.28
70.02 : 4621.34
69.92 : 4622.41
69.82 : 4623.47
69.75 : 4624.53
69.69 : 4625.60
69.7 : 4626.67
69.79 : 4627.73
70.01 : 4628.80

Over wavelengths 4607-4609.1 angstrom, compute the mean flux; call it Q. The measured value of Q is 71.2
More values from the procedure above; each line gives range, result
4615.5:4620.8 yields 70.4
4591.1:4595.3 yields 67.4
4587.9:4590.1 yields 68.2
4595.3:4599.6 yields 65.6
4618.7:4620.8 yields 70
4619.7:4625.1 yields 69.9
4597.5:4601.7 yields 65.8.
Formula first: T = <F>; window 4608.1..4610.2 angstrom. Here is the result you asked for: 72.4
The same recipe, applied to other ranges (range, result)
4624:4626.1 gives 69.6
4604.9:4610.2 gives 70.6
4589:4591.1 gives 68.4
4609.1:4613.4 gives 73.1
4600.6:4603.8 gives 66.4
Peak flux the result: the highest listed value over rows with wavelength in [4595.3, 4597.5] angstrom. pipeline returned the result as 65.69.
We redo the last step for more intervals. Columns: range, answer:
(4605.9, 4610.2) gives 72.75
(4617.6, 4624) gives 70.41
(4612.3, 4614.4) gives 73.05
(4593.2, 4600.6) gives 67.03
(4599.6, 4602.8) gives 66.34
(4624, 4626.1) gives 69.75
